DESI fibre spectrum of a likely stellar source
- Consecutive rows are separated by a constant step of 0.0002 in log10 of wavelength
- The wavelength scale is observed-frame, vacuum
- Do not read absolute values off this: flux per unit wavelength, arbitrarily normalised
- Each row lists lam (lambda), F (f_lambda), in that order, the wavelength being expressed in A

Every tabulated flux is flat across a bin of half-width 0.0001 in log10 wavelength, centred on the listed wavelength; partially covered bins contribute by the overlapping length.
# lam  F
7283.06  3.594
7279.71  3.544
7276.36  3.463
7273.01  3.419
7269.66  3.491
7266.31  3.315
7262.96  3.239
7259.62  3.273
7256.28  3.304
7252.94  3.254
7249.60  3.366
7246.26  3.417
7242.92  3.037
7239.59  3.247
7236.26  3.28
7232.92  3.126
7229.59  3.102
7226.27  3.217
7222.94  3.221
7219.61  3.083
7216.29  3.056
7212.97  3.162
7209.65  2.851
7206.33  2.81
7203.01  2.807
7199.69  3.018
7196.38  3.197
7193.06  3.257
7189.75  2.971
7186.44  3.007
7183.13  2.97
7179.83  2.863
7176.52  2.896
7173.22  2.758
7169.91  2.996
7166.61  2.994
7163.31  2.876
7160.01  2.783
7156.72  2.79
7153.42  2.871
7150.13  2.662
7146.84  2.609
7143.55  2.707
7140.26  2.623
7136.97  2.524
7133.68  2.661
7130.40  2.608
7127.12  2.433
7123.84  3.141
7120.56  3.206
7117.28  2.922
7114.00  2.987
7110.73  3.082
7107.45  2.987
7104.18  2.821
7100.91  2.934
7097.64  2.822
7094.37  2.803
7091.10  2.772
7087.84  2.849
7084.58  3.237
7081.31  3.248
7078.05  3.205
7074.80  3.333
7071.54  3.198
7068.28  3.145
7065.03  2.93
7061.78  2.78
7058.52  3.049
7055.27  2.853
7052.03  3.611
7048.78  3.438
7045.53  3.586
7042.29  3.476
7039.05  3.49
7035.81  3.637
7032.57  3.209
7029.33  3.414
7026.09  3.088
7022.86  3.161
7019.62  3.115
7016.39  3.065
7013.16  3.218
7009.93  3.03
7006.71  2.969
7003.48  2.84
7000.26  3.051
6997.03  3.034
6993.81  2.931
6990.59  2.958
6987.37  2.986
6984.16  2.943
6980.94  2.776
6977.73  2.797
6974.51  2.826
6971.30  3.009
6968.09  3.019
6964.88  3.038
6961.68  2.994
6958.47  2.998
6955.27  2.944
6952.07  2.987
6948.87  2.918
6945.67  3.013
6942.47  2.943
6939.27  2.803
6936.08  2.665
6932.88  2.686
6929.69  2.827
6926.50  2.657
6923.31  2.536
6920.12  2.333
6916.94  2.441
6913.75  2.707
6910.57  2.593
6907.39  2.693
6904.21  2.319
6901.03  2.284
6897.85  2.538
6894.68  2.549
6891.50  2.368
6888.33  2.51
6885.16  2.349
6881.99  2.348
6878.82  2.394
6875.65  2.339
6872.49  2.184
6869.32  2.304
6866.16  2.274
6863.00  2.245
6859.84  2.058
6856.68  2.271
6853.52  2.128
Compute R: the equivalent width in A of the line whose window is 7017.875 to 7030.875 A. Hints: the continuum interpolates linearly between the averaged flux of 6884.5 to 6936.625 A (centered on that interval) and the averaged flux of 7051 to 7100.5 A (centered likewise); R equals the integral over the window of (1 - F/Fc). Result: -1.4 A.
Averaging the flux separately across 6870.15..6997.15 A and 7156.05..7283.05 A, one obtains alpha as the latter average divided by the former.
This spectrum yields 1.16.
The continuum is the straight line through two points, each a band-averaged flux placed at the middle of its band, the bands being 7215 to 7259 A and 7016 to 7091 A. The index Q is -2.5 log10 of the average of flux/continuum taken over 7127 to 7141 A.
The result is 0.24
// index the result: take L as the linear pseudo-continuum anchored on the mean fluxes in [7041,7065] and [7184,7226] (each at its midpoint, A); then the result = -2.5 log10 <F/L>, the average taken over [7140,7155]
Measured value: 0.15 mag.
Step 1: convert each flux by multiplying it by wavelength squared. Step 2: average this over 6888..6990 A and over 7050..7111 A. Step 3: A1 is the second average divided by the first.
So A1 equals 1.2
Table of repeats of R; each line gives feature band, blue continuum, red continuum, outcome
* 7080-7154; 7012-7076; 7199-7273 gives 8.5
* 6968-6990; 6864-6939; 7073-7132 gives -1.9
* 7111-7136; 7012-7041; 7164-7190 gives 1.6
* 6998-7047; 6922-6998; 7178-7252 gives -4.7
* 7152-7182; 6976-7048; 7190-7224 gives 1.8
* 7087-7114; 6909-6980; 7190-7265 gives 0.9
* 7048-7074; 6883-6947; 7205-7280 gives -2.3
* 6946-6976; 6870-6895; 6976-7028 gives -2.1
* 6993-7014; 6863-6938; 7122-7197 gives -3.1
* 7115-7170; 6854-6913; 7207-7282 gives 3.9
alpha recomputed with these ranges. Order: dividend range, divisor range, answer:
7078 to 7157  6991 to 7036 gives 0.92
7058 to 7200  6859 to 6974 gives 1.12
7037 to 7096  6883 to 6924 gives 1.28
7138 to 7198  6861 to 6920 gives 1.19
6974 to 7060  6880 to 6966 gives 1.18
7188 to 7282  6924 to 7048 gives 1.06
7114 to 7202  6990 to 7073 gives 0.90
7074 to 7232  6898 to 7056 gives 0.99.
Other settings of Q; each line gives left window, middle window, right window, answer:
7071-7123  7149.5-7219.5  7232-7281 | 0.09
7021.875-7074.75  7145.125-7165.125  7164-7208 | 0.10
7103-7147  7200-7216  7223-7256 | 0.07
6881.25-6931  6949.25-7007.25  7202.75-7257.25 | -0.12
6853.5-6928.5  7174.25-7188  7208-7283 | 0.06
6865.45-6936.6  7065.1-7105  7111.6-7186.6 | -0.11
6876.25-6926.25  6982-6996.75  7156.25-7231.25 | -0.13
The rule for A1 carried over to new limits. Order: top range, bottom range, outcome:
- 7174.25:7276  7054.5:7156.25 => 1.12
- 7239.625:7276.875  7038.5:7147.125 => 1.16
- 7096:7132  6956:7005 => 1.02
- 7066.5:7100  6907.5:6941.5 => 1.21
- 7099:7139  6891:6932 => 1.20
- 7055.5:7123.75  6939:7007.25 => 1.06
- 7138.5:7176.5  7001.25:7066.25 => 0.90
